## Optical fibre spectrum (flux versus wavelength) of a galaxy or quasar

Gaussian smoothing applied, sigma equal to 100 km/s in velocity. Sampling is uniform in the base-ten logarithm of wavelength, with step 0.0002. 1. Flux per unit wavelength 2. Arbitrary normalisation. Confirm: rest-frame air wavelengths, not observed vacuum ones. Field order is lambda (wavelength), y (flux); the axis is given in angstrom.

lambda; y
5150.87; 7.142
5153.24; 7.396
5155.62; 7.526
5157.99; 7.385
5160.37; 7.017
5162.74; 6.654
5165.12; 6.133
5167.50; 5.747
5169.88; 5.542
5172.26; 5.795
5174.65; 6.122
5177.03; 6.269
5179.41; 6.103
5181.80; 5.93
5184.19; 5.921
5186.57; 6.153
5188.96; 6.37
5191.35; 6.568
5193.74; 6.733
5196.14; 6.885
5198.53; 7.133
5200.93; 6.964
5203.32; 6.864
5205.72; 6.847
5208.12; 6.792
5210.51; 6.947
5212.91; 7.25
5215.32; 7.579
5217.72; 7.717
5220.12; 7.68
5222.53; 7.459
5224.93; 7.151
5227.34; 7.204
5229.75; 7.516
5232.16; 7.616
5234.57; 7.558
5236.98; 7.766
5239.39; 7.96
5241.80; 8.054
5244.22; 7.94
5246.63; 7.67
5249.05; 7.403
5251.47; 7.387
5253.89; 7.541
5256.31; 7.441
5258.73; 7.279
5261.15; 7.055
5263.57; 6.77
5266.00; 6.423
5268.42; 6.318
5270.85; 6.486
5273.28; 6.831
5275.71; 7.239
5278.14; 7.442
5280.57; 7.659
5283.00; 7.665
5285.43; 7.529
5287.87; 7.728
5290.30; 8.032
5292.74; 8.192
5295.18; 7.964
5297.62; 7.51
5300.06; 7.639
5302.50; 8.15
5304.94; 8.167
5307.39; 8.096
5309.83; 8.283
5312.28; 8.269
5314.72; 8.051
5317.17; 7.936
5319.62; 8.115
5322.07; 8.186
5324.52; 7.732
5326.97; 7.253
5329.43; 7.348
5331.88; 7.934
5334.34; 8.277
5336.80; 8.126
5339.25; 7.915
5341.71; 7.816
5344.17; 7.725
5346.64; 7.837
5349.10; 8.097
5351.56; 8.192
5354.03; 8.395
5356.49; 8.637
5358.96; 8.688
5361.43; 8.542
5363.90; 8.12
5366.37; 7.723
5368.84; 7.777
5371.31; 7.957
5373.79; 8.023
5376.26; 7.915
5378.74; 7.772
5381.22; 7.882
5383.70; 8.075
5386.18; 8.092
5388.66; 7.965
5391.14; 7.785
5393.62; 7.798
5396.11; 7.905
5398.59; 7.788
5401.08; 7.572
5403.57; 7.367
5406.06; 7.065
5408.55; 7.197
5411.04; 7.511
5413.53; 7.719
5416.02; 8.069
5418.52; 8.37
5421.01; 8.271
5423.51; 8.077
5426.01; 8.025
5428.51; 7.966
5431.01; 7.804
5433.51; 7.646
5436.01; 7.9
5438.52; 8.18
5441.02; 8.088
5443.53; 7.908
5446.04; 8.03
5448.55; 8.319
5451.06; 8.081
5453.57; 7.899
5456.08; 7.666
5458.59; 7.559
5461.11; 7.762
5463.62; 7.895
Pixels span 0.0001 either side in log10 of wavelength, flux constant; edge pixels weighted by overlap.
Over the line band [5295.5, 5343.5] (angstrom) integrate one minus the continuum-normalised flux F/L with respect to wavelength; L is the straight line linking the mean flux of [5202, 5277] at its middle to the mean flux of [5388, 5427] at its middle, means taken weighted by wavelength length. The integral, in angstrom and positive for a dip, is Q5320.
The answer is -2.7 angstrom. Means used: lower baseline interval 7.28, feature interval 7.94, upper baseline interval 7.78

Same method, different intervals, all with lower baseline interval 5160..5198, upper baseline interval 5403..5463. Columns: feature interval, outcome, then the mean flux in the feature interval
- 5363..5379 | -0.9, 7.9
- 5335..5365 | -3.4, 8.18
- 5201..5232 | -3.7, 7.25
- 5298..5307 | -1.2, 7.95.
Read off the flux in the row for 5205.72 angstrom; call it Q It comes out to 6.847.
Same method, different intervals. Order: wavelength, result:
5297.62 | 7.51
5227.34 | 7.204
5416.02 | 8.069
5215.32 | 7.579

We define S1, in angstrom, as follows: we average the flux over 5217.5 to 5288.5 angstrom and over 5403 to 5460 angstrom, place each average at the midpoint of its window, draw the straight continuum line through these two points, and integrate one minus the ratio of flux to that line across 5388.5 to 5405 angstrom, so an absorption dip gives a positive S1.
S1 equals 0.1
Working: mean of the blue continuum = 7.37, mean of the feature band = 7.72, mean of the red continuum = 7.86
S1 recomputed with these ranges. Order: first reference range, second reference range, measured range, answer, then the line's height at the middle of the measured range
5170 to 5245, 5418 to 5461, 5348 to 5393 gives -2.4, 7.68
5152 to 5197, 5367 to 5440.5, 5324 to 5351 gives -1.4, 7.44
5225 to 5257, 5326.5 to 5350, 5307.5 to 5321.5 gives -0.6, 7.79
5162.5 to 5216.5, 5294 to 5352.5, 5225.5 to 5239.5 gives -1.2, 6.96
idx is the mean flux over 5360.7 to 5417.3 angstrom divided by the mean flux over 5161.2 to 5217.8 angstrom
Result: 1.20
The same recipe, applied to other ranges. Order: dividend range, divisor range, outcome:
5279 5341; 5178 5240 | 1.13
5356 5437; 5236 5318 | 1.04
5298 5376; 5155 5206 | 1.24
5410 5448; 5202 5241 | 1.08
